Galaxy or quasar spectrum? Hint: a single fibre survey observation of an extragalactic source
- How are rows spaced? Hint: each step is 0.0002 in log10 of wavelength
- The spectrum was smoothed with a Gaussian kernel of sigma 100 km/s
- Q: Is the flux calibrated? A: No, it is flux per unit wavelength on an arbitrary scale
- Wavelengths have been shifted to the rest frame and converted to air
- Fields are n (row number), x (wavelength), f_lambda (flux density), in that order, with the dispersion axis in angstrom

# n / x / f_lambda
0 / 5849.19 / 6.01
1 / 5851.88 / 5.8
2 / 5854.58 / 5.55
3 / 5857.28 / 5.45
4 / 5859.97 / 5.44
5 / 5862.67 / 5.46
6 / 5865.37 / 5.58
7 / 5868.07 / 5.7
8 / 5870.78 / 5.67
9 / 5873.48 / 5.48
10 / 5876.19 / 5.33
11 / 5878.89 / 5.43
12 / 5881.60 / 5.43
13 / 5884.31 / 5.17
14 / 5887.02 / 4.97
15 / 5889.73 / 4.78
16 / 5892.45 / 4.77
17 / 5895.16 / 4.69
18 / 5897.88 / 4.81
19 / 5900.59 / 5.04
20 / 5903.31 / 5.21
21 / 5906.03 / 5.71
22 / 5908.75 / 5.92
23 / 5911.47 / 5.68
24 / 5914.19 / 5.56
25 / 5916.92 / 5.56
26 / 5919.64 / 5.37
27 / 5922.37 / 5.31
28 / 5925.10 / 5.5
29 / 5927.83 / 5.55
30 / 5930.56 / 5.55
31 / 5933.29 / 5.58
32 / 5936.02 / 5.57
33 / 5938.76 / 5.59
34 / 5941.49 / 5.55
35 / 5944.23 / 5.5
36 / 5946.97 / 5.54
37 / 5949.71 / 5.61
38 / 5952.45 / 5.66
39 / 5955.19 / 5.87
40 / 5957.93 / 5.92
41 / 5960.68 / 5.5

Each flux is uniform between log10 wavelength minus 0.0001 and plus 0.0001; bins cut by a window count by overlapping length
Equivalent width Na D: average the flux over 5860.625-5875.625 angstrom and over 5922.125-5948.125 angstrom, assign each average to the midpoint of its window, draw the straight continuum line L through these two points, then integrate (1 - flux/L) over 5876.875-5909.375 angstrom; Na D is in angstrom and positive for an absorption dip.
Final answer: 2.34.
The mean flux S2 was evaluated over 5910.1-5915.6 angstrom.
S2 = 5.62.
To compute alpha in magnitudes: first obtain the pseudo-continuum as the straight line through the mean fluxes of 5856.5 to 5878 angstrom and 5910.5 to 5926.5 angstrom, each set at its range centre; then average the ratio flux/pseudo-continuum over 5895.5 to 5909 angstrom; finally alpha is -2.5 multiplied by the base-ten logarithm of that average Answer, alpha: 0.05 mag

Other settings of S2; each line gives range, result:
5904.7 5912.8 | 5.77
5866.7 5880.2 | 5.52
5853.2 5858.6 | 5.49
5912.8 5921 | 5.5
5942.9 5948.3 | 5.52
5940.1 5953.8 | 5.57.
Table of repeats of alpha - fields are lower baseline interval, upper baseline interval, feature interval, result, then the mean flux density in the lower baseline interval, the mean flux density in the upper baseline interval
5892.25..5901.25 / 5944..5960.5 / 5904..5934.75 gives -0.080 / 4.82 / 5.68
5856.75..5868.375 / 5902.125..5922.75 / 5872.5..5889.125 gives 0.052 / 5.52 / 5.55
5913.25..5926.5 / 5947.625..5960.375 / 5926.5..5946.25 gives 0.006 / 5.45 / 5.73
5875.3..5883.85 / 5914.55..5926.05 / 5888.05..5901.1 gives 0.127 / 5.38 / 5.44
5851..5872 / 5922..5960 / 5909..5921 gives 0.002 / 5.57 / 5.6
